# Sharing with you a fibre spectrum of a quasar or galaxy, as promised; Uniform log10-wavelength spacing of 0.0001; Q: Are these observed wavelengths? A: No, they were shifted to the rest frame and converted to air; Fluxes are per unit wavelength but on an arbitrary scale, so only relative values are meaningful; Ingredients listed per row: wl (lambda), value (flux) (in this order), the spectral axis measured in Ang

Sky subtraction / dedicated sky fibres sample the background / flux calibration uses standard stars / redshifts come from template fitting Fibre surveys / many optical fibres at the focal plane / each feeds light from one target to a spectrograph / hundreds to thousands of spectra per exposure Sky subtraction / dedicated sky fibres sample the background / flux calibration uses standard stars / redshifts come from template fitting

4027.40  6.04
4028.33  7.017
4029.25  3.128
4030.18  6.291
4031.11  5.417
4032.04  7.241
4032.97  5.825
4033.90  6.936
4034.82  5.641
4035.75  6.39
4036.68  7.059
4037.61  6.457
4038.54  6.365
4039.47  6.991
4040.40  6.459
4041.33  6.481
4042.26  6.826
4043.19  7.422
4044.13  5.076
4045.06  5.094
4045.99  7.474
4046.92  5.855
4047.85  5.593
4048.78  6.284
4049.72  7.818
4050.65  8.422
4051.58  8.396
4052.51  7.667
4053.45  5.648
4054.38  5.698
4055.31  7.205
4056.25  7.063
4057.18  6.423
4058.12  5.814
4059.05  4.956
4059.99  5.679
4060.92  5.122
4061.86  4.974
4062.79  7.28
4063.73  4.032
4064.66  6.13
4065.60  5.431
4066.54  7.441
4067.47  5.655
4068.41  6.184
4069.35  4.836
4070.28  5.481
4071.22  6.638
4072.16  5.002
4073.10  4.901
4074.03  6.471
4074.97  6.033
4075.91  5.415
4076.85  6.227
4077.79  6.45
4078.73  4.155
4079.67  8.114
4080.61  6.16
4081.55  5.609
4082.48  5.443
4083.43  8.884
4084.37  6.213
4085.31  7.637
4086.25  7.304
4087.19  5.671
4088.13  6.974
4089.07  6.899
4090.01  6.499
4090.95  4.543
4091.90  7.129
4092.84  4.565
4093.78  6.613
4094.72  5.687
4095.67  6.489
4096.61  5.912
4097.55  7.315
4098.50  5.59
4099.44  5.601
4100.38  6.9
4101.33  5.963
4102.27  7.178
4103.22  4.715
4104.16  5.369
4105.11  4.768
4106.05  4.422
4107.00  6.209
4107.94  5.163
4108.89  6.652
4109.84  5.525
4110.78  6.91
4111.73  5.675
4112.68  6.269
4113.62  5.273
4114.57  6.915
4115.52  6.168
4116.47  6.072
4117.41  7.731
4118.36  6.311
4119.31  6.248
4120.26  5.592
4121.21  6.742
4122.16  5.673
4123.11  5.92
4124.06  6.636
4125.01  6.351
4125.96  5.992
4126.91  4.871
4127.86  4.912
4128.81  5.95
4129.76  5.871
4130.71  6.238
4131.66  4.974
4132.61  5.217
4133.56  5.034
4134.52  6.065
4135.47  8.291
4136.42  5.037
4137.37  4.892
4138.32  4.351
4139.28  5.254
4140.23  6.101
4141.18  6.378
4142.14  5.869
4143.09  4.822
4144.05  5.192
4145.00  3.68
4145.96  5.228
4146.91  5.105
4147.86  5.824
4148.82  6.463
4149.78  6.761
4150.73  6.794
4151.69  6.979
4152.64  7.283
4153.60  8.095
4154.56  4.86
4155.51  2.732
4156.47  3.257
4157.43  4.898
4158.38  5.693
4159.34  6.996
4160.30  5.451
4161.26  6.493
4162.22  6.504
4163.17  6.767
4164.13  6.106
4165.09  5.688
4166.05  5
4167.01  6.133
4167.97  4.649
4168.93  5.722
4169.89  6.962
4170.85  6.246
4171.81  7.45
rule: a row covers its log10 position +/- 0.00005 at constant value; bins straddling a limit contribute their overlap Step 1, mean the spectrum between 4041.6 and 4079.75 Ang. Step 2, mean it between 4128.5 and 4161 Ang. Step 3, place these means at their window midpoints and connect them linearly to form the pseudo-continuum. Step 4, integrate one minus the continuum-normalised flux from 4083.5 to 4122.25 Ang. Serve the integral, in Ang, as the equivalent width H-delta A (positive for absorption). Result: -1.8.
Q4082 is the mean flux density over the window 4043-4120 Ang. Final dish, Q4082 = 6.15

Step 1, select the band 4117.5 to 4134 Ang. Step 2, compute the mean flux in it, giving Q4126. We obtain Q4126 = 5.84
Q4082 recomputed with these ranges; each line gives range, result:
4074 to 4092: 6.37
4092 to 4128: 5.99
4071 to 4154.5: 6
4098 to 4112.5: 5.79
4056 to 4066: 5.69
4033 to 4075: 6.24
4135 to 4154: 5.91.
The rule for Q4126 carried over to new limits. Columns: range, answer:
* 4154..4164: 5.42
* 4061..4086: 6.03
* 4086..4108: 5.98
